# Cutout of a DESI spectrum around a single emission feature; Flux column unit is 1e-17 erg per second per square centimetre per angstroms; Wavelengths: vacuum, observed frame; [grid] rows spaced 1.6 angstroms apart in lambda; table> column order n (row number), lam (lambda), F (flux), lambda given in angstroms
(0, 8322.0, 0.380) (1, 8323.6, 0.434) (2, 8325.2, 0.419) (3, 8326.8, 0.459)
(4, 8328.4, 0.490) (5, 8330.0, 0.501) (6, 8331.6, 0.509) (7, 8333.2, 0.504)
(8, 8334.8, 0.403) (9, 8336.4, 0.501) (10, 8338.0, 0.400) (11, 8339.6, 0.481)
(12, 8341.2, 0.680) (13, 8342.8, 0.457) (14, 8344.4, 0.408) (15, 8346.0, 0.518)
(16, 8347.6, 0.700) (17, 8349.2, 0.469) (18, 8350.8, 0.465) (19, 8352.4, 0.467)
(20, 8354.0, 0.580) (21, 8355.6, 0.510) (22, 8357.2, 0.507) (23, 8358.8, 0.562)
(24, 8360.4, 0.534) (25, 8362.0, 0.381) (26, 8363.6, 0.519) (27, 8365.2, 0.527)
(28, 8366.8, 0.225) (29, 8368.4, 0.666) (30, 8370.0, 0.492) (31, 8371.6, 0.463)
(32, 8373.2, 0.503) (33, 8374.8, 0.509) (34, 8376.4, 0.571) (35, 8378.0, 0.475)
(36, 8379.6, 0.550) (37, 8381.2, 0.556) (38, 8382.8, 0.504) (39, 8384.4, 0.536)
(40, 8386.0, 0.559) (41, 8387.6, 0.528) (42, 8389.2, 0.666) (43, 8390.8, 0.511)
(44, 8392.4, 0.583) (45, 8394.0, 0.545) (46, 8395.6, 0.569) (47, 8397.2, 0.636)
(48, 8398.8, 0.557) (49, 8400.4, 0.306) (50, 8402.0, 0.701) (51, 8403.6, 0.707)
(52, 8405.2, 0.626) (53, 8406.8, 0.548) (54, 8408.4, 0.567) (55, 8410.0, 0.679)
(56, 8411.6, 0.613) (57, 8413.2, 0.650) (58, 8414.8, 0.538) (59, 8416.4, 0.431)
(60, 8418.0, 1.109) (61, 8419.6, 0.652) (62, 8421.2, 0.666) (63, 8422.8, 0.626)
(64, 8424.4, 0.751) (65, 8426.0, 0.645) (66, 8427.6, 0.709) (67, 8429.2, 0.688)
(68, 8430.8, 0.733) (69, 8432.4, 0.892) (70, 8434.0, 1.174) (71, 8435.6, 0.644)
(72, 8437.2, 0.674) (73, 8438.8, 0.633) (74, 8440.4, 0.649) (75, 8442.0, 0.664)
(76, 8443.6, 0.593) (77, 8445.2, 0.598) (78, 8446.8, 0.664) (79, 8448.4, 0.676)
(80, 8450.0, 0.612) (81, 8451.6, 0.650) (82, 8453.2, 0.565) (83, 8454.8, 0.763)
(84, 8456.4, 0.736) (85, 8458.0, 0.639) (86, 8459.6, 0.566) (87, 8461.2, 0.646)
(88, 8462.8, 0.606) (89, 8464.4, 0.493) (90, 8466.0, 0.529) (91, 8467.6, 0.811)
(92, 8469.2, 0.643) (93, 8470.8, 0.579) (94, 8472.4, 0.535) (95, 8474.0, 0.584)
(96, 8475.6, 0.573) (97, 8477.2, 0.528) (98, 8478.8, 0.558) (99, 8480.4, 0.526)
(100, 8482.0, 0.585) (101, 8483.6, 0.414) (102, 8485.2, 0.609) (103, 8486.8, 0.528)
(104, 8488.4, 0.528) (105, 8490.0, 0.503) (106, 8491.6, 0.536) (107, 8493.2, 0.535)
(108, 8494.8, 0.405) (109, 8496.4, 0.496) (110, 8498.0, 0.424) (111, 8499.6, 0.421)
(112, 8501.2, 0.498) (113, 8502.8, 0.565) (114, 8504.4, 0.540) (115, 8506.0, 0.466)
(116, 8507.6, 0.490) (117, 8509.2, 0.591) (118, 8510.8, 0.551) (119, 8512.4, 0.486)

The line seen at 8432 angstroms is Mg II 2798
